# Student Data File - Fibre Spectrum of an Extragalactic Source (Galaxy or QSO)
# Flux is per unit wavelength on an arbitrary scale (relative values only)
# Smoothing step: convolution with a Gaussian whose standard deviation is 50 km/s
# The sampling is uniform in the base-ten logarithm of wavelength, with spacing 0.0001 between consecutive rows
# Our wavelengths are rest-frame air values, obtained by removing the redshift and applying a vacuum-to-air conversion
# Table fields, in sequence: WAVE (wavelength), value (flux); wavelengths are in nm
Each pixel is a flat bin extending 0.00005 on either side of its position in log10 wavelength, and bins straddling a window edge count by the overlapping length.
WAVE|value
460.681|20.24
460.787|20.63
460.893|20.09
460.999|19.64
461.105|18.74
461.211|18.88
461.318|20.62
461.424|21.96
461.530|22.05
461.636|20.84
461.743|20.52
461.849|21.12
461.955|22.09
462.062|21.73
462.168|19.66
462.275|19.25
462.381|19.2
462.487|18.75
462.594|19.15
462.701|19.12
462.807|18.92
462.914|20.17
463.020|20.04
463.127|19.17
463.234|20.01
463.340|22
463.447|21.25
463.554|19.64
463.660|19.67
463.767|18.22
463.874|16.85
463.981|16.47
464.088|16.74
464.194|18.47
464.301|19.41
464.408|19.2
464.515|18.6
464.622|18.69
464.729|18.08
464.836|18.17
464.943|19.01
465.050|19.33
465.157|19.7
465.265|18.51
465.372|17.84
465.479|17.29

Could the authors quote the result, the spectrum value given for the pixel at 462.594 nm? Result 19.15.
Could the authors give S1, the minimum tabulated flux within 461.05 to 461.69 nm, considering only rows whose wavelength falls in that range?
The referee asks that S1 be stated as 18.74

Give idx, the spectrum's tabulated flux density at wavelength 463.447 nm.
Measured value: 21.25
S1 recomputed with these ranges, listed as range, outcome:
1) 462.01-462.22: 19.66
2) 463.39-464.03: 16.47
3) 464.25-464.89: 18.08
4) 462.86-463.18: 19.17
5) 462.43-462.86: 18.75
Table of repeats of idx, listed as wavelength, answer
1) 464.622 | 18.69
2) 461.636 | 20.84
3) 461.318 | 20.62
